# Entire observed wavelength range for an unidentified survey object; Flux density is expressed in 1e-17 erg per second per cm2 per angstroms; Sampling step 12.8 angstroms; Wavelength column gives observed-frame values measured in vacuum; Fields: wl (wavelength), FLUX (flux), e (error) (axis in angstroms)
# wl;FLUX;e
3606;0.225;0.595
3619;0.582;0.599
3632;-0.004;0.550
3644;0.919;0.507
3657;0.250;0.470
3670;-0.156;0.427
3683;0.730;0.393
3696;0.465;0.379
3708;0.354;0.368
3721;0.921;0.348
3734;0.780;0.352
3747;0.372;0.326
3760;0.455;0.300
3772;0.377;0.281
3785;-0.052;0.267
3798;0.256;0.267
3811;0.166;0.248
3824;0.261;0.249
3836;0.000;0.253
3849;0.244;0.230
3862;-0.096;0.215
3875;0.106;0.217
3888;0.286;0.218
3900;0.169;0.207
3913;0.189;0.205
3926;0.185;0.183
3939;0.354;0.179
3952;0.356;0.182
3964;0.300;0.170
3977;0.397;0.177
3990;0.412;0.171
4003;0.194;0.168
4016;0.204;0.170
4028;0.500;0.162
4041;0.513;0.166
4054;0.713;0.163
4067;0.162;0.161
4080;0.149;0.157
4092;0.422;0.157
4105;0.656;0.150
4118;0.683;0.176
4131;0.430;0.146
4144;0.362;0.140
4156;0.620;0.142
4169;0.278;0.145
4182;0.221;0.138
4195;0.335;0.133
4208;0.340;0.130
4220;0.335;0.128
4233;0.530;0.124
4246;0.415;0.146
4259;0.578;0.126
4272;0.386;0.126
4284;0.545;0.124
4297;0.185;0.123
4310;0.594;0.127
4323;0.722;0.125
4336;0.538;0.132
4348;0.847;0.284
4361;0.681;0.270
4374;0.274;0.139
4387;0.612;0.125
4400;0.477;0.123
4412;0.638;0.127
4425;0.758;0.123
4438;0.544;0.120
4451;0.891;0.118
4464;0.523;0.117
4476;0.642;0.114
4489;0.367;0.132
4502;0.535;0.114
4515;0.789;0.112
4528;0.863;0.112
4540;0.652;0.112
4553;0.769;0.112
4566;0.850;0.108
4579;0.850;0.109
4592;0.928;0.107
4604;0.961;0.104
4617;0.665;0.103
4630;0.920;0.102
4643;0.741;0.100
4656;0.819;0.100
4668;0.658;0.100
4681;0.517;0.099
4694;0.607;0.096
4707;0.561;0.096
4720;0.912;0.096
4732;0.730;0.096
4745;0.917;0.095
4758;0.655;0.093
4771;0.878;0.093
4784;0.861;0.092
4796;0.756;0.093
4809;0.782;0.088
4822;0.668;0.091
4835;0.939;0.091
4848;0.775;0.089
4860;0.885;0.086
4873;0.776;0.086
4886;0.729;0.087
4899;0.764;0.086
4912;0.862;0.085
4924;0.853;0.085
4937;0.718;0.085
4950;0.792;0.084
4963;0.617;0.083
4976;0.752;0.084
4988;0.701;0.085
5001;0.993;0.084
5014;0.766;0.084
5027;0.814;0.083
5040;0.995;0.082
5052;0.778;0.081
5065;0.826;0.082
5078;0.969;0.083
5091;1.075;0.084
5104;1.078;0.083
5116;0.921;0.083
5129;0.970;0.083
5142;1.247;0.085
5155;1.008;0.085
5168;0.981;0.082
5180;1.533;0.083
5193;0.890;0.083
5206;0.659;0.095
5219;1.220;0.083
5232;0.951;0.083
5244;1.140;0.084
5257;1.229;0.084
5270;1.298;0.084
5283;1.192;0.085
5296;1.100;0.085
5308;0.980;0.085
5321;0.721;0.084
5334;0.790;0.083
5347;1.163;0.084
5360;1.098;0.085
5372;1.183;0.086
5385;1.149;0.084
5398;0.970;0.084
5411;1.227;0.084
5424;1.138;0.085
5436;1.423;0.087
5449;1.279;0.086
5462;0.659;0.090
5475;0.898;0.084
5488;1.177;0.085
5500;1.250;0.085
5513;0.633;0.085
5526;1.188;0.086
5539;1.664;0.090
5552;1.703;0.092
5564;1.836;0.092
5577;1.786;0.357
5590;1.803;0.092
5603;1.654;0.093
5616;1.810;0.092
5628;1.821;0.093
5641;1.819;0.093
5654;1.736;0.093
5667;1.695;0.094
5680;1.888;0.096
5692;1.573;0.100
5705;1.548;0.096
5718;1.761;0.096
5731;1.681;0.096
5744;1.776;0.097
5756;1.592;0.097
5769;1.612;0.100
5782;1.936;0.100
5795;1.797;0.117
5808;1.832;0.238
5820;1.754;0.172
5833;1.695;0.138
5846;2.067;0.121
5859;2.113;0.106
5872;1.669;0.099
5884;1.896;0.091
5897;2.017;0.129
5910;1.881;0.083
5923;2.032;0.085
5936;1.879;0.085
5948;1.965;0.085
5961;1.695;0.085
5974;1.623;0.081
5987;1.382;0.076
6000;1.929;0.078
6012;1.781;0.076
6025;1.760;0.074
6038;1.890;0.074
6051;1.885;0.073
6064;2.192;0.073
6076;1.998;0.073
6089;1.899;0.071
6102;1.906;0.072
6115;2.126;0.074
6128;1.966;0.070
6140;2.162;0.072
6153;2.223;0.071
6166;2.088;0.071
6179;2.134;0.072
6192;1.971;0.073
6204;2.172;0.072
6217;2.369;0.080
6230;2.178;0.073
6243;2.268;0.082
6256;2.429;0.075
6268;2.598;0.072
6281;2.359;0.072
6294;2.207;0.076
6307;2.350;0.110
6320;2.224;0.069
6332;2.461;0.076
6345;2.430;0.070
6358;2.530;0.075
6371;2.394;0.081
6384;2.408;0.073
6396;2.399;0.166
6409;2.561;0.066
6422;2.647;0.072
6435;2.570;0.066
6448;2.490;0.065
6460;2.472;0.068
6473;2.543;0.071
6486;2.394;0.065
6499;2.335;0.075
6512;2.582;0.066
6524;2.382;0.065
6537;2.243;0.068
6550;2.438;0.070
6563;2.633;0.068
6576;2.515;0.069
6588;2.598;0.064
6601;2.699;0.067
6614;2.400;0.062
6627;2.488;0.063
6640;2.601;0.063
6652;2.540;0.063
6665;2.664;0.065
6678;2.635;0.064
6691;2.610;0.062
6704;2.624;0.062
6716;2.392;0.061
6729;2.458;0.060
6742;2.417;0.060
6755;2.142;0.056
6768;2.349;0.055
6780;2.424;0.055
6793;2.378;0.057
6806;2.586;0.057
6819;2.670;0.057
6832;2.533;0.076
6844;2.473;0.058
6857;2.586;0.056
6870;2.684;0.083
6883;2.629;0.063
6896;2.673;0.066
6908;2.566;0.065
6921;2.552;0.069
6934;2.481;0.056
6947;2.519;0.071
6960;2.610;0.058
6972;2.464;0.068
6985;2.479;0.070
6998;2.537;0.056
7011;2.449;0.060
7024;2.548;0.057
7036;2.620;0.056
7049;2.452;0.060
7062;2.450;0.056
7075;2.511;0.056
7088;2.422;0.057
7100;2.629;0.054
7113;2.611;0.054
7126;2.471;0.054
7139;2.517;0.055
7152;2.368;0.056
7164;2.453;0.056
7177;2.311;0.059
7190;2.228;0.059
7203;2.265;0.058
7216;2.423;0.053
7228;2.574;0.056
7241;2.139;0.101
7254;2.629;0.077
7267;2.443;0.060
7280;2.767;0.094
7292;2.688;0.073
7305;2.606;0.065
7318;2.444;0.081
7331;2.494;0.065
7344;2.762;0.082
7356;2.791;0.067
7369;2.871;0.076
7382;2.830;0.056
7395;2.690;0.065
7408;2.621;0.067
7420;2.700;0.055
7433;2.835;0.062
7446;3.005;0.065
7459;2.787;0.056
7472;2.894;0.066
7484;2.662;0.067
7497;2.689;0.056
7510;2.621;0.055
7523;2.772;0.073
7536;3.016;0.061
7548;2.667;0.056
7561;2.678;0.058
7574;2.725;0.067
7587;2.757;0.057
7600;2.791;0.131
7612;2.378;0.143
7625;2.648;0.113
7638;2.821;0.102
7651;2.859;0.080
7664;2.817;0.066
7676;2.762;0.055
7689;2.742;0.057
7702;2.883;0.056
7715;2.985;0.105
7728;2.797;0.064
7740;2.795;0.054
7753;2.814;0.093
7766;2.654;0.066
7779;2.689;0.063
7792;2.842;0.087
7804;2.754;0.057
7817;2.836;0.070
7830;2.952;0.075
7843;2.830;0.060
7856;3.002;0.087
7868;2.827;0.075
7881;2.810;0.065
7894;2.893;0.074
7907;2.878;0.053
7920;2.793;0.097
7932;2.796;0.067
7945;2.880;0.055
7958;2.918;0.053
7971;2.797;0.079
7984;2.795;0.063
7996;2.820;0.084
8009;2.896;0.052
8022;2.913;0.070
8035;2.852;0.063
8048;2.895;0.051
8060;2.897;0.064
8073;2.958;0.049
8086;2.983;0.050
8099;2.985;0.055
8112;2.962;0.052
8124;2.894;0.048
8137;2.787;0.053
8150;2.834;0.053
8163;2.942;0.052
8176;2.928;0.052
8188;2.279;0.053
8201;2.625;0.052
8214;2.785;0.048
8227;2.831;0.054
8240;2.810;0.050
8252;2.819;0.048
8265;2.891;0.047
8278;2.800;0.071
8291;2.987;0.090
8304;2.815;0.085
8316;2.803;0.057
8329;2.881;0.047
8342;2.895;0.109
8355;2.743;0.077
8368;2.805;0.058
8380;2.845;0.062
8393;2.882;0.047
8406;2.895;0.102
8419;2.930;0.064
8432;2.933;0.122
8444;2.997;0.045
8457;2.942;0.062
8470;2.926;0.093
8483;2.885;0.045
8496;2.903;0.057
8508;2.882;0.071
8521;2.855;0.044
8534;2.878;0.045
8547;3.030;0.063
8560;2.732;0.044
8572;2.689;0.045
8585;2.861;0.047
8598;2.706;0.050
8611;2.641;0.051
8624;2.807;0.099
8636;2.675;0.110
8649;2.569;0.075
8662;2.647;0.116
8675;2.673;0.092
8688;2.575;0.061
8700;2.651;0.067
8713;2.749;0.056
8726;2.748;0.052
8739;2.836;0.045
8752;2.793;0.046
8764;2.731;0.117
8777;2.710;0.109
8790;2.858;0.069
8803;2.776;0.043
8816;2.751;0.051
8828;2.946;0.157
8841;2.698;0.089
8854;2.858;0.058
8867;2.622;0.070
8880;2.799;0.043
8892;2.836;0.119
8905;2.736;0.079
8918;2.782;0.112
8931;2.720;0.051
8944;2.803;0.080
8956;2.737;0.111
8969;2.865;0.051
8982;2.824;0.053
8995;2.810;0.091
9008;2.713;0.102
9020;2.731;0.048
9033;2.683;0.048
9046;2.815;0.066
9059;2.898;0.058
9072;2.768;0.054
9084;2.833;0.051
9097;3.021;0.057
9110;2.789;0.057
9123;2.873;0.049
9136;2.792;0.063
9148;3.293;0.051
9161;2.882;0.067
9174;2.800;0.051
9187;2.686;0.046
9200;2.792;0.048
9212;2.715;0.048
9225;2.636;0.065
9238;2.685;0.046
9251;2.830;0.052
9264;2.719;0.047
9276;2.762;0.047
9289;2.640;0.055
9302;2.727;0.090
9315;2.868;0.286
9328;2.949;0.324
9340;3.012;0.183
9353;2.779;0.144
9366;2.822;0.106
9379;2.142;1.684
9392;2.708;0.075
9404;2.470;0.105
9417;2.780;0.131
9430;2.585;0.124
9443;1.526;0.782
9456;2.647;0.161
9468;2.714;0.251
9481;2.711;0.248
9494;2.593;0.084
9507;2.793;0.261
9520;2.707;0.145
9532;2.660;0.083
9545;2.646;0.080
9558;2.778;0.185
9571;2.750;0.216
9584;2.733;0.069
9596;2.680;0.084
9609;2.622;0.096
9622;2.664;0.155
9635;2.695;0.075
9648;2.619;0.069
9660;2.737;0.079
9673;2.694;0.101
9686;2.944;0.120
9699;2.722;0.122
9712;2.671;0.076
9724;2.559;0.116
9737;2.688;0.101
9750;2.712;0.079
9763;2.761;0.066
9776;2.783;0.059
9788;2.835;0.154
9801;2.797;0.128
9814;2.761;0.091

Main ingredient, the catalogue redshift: 0.39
